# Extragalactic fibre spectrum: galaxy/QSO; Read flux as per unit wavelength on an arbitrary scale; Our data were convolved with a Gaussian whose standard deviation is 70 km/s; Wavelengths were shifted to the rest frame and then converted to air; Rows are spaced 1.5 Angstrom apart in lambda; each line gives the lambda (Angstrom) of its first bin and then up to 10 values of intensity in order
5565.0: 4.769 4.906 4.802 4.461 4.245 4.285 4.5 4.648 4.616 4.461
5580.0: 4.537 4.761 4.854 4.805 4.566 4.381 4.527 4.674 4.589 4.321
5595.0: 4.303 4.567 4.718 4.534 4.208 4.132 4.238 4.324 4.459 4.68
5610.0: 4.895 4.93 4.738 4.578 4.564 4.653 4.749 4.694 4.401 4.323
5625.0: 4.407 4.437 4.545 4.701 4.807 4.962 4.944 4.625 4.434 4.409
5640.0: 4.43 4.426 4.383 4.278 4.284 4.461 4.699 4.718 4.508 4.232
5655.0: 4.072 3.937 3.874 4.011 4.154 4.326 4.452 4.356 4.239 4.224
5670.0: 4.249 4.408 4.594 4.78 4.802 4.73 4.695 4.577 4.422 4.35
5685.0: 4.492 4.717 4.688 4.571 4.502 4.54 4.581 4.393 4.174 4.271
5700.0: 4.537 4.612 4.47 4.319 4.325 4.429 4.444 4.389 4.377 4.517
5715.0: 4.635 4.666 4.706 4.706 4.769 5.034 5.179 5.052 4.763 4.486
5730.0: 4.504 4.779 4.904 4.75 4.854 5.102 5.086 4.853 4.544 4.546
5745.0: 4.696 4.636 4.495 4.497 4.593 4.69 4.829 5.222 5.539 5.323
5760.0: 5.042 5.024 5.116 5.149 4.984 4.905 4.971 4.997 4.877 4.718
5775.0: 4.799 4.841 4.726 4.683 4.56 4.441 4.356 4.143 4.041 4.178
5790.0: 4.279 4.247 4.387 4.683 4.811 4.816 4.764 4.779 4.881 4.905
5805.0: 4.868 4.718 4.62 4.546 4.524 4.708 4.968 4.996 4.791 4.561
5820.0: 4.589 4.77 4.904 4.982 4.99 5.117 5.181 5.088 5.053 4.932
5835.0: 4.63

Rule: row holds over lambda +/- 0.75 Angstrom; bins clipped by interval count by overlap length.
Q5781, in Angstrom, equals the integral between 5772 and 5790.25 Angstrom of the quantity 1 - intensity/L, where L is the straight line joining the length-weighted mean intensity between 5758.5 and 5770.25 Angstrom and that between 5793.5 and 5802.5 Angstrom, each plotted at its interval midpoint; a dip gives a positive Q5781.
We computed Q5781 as 1.5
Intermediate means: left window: 5.04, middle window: 4.5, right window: 4.78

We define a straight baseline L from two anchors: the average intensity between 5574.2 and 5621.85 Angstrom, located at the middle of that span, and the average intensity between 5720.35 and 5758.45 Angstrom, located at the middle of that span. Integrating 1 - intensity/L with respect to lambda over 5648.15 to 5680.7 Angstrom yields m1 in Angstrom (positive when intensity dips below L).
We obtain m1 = 2.1 Angstrom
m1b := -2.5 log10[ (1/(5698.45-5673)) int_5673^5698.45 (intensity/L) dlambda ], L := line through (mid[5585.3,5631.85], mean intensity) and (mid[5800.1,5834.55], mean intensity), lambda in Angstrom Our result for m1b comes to 0.02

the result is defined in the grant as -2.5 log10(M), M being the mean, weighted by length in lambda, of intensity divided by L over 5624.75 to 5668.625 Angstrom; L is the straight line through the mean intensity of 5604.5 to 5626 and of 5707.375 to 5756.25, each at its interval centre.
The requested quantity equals 0.05 mag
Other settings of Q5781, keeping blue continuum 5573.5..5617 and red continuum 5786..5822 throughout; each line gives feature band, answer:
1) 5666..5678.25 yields 0.2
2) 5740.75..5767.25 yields -1.5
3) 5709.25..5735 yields -0.6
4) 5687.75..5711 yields 0.8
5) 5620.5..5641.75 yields 0.0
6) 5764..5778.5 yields -0.8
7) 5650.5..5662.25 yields 1.1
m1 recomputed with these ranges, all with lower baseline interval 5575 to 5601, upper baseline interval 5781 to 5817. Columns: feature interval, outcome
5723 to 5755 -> -1.19 Angstrom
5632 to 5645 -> 0.10 Angstrom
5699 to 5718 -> 0.42 Angstrom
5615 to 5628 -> 0.12 Angstrom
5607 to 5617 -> -0.30 Angstrom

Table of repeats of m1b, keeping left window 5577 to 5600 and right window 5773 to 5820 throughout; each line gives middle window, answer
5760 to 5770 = -0.09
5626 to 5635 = -0.04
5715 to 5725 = -0.05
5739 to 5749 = -0.01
